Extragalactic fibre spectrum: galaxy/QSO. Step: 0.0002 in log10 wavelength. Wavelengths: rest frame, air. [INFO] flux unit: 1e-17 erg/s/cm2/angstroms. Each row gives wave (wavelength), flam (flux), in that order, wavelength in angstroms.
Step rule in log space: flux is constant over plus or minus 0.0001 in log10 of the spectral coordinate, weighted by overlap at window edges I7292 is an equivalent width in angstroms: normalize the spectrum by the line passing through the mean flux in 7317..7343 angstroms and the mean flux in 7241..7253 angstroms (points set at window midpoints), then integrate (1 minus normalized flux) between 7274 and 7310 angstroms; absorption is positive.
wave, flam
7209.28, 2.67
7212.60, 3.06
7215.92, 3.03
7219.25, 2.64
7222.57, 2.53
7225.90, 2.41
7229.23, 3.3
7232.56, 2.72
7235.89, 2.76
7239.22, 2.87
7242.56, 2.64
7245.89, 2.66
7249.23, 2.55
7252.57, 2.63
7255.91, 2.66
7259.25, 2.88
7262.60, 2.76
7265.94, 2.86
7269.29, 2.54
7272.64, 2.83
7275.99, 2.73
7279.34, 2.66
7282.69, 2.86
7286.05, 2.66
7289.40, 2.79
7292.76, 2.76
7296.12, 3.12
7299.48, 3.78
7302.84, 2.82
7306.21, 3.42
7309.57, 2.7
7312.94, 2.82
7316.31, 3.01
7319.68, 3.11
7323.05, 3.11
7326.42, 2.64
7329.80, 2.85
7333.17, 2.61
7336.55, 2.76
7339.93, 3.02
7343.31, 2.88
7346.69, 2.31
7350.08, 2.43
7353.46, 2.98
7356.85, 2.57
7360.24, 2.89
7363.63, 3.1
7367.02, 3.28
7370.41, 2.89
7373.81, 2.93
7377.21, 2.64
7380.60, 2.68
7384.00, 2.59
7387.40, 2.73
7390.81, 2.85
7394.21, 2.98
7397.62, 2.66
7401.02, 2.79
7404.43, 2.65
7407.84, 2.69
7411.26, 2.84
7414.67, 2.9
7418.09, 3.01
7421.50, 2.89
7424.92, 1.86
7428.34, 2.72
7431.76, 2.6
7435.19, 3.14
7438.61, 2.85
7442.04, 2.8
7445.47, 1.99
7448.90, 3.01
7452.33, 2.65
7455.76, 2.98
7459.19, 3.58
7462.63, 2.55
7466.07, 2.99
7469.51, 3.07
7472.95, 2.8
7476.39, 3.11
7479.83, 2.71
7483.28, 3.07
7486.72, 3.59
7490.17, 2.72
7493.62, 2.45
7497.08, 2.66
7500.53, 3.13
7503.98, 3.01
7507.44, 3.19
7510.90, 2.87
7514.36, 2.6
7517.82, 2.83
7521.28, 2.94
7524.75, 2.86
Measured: -2.4 angstroms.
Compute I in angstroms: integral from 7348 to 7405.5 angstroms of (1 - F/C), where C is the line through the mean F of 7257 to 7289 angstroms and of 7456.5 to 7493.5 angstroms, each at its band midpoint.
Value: 1.51 angstroms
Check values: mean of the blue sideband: 2.75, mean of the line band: 2.8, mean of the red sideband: 2.99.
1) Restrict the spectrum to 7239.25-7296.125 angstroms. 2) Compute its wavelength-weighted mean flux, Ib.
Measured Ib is 2.73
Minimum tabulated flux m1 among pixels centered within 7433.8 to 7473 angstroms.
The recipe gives 1.99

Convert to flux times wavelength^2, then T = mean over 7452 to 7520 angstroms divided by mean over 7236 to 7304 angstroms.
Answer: 1.1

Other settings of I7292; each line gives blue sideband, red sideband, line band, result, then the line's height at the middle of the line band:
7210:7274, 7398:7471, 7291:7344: -3.8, 2.77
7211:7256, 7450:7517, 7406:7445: 2.2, 2.89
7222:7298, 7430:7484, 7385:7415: 0.6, 2.83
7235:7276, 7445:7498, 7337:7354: 0.5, 2.79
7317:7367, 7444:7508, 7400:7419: 0.4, 2.87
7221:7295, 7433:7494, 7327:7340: 0.1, 2.79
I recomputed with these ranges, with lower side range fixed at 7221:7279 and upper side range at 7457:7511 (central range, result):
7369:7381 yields 0.26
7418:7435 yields 1.67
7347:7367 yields 0.26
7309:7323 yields -0.78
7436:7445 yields 0.57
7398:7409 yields 0.69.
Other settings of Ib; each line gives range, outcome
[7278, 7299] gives 2.87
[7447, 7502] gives 2.94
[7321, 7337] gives 2.8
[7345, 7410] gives 2.77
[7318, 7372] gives 2.84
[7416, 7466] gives 2.77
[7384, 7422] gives 2.8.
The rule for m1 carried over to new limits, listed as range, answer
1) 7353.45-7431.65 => 1.86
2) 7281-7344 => 2.61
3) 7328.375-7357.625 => 2.31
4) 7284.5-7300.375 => 2.66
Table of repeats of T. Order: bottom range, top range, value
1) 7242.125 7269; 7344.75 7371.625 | 1.07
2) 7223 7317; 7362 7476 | 1.04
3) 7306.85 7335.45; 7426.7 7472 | 1.02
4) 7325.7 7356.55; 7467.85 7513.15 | 1.13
